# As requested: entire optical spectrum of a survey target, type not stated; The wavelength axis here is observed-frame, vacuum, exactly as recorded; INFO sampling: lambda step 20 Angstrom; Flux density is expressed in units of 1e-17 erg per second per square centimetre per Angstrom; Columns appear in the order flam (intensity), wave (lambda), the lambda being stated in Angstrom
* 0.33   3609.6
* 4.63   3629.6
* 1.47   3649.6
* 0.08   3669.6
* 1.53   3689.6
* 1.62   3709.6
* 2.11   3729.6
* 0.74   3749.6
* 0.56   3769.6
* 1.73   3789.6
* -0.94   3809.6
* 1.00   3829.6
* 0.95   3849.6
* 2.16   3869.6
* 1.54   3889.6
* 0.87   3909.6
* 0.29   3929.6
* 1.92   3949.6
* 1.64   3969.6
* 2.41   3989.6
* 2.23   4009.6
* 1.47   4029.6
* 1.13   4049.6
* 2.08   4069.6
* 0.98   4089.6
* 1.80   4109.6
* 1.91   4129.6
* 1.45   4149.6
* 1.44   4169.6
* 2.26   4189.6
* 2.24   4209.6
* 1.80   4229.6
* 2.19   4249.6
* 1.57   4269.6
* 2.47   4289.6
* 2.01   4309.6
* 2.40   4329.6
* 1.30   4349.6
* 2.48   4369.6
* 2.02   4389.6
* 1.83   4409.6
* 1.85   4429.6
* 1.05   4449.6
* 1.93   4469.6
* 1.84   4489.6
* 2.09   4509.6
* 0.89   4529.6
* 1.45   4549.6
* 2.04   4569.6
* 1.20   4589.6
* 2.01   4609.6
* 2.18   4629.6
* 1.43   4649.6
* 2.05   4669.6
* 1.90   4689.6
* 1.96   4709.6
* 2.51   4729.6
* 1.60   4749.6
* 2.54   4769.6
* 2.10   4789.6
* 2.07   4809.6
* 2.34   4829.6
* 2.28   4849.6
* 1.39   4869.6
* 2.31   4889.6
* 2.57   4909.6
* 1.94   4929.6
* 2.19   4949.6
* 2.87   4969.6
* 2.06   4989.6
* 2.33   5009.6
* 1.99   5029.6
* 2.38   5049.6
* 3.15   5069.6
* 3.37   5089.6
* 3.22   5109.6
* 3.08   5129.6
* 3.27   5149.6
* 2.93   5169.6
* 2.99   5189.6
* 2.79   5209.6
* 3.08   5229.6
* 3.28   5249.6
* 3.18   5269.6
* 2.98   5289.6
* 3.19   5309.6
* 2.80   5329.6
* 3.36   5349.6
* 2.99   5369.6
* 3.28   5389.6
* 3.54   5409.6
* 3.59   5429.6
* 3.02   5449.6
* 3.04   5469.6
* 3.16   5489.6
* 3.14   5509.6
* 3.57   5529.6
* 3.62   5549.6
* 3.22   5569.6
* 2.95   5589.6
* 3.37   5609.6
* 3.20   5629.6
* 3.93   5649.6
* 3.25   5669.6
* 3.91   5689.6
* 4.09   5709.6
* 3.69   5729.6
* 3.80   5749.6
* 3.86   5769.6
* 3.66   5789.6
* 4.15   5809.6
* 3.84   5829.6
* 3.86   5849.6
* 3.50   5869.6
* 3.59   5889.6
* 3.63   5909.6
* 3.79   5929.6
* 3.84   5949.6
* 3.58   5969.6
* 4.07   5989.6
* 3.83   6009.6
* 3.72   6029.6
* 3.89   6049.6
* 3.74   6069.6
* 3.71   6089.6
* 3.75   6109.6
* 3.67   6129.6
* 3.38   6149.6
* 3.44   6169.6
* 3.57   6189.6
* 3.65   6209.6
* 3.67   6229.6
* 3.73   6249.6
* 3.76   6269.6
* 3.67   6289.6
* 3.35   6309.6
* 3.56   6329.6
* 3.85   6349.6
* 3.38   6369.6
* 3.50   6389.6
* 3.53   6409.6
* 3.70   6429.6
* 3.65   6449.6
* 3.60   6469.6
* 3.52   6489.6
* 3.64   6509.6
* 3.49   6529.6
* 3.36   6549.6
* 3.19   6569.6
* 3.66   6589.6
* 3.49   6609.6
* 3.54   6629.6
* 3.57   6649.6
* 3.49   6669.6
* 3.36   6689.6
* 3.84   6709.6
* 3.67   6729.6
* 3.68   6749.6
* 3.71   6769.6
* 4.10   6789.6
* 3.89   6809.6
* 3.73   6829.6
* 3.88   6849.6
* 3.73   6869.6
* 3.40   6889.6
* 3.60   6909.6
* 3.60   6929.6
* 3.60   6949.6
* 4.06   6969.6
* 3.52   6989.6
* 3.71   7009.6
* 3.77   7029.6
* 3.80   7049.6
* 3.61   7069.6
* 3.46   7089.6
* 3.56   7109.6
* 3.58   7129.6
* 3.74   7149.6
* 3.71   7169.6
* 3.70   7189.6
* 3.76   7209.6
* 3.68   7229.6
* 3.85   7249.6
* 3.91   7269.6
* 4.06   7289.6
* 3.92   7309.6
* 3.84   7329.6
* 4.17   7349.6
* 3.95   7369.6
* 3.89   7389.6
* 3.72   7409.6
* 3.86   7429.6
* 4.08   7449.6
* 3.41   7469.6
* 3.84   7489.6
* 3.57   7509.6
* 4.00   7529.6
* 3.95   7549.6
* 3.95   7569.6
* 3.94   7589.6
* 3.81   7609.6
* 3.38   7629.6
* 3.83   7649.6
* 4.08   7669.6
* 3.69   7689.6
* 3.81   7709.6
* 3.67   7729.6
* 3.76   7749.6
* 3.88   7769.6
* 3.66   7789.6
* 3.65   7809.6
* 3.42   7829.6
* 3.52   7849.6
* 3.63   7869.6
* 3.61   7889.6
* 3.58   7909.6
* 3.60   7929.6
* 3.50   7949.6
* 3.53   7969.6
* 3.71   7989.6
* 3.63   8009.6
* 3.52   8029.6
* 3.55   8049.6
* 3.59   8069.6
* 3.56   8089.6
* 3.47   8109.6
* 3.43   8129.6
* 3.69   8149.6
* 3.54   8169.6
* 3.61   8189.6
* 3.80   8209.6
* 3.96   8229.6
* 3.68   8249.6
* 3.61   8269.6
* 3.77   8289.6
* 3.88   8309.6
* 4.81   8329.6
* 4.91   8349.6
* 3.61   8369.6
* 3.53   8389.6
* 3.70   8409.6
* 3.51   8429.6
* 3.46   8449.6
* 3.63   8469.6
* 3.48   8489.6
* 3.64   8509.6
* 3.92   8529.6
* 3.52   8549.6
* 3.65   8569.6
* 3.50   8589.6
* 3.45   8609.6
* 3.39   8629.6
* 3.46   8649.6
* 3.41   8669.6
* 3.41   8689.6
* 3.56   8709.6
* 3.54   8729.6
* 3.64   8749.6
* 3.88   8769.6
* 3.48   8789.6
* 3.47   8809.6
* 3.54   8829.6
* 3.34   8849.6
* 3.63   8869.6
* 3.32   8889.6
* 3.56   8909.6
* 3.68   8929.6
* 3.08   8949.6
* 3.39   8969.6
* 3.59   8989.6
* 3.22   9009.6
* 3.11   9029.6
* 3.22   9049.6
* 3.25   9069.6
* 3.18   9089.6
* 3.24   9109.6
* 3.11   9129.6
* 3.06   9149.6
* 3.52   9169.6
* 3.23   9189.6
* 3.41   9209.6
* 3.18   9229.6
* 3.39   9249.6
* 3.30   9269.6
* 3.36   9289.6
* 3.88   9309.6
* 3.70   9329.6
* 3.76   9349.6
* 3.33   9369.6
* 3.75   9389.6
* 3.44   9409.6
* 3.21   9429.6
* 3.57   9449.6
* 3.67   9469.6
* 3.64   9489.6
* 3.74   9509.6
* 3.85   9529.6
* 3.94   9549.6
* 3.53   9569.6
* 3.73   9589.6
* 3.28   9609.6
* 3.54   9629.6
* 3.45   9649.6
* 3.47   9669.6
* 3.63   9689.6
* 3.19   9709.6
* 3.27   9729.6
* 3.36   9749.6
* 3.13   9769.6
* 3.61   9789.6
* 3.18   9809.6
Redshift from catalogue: 0.27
